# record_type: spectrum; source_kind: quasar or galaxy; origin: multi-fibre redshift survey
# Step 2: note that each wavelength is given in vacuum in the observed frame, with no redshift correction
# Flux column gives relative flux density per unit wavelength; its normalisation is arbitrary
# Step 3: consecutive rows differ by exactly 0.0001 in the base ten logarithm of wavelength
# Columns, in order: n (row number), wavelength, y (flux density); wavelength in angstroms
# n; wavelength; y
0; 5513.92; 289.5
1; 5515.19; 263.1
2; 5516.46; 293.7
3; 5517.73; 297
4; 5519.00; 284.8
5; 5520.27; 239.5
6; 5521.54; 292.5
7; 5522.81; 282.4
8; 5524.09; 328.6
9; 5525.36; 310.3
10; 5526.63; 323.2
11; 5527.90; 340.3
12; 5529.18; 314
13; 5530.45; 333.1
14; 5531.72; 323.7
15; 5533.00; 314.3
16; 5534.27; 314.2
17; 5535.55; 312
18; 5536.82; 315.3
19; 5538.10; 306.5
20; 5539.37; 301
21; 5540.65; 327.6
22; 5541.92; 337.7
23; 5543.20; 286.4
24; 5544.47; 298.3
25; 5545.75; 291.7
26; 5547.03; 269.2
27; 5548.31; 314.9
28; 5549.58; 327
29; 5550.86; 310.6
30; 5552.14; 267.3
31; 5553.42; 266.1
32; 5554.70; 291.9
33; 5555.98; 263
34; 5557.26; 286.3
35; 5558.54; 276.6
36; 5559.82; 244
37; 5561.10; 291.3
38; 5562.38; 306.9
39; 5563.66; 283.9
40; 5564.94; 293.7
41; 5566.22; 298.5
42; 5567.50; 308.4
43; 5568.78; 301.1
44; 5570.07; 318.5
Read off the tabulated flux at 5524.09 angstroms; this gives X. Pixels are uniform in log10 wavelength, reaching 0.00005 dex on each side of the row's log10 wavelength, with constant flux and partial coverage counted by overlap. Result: 328.6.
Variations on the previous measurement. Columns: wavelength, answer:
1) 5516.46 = 293.7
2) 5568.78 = 301.1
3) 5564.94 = 293.7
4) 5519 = 284.8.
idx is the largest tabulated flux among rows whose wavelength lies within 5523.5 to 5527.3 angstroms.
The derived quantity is 328.6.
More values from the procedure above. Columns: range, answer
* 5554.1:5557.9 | 291.9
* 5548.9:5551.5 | 327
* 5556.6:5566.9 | 306.9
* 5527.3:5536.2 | 340.3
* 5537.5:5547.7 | 337.7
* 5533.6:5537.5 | 315.3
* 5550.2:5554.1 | 310.6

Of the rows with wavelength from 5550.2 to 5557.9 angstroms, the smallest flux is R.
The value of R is 263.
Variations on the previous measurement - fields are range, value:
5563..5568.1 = 283.9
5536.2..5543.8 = 286.4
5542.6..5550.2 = 269.2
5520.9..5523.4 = 282.4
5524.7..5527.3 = 310.3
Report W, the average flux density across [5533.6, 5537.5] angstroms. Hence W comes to 314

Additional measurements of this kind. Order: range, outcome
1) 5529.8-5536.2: 320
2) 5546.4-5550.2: 304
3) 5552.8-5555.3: 279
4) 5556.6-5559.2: 281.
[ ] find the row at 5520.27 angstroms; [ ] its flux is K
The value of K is 239.5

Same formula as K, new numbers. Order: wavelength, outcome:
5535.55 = 312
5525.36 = 310.3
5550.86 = 310.6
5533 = 314.3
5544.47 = 298.3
